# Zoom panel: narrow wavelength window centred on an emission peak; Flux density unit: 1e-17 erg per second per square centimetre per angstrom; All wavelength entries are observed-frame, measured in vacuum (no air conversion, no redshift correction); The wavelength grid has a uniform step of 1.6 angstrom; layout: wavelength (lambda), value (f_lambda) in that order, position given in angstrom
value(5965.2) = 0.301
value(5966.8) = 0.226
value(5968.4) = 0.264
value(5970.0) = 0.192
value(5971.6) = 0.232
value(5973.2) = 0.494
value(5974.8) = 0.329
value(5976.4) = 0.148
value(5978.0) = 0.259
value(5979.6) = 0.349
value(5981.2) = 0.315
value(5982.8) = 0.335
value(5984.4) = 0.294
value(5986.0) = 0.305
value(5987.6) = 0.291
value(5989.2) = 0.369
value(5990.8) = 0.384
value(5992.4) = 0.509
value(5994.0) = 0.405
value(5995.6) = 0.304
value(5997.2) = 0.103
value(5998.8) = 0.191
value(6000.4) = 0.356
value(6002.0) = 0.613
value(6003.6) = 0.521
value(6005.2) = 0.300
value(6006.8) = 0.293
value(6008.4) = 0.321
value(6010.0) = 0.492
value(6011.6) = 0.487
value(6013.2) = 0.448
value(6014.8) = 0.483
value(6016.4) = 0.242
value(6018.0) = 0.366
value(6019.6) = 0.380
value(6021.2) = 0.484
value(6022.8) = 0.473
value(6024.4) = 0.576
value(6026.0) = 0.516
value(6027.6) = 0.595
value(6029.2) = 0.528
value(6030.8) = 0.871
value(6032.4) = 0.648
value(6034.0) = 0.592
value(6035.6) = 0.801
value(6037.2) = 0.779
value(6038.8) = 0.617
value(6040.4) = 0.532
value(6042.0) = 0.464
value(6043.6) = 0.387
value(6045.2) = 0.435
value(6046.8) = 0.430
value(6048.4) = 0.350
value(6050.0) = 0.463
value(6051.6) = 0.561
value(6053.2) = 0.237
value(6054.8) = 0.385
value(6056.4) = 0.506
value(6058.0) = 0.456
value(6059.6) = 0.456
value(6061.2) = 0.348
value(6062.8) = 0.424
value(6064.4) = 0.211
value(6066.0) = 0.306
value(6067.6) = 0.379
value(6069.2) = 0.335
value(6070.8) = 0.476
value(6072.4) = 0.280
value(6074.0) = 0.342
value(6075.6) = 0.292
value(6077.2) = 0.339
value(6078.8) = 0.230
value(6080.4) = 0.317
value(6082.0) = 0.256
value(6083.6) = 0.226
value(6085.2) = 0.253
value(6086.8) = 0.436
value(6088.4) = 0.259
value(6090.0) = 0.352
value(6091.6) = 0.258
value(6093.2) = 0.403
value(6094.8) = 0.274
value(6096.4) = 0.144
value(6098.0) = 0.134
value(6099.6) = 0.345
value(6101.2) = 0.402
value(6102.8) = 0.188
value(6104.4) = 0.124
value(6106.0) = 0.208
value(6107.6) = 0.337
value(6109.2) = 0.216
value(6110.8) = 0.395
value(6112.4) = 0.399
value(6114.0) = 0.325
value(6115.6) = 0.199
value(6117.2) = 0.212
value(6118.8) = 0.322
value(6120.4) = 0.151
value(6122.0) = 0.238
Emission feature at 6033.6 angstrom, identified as C III]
